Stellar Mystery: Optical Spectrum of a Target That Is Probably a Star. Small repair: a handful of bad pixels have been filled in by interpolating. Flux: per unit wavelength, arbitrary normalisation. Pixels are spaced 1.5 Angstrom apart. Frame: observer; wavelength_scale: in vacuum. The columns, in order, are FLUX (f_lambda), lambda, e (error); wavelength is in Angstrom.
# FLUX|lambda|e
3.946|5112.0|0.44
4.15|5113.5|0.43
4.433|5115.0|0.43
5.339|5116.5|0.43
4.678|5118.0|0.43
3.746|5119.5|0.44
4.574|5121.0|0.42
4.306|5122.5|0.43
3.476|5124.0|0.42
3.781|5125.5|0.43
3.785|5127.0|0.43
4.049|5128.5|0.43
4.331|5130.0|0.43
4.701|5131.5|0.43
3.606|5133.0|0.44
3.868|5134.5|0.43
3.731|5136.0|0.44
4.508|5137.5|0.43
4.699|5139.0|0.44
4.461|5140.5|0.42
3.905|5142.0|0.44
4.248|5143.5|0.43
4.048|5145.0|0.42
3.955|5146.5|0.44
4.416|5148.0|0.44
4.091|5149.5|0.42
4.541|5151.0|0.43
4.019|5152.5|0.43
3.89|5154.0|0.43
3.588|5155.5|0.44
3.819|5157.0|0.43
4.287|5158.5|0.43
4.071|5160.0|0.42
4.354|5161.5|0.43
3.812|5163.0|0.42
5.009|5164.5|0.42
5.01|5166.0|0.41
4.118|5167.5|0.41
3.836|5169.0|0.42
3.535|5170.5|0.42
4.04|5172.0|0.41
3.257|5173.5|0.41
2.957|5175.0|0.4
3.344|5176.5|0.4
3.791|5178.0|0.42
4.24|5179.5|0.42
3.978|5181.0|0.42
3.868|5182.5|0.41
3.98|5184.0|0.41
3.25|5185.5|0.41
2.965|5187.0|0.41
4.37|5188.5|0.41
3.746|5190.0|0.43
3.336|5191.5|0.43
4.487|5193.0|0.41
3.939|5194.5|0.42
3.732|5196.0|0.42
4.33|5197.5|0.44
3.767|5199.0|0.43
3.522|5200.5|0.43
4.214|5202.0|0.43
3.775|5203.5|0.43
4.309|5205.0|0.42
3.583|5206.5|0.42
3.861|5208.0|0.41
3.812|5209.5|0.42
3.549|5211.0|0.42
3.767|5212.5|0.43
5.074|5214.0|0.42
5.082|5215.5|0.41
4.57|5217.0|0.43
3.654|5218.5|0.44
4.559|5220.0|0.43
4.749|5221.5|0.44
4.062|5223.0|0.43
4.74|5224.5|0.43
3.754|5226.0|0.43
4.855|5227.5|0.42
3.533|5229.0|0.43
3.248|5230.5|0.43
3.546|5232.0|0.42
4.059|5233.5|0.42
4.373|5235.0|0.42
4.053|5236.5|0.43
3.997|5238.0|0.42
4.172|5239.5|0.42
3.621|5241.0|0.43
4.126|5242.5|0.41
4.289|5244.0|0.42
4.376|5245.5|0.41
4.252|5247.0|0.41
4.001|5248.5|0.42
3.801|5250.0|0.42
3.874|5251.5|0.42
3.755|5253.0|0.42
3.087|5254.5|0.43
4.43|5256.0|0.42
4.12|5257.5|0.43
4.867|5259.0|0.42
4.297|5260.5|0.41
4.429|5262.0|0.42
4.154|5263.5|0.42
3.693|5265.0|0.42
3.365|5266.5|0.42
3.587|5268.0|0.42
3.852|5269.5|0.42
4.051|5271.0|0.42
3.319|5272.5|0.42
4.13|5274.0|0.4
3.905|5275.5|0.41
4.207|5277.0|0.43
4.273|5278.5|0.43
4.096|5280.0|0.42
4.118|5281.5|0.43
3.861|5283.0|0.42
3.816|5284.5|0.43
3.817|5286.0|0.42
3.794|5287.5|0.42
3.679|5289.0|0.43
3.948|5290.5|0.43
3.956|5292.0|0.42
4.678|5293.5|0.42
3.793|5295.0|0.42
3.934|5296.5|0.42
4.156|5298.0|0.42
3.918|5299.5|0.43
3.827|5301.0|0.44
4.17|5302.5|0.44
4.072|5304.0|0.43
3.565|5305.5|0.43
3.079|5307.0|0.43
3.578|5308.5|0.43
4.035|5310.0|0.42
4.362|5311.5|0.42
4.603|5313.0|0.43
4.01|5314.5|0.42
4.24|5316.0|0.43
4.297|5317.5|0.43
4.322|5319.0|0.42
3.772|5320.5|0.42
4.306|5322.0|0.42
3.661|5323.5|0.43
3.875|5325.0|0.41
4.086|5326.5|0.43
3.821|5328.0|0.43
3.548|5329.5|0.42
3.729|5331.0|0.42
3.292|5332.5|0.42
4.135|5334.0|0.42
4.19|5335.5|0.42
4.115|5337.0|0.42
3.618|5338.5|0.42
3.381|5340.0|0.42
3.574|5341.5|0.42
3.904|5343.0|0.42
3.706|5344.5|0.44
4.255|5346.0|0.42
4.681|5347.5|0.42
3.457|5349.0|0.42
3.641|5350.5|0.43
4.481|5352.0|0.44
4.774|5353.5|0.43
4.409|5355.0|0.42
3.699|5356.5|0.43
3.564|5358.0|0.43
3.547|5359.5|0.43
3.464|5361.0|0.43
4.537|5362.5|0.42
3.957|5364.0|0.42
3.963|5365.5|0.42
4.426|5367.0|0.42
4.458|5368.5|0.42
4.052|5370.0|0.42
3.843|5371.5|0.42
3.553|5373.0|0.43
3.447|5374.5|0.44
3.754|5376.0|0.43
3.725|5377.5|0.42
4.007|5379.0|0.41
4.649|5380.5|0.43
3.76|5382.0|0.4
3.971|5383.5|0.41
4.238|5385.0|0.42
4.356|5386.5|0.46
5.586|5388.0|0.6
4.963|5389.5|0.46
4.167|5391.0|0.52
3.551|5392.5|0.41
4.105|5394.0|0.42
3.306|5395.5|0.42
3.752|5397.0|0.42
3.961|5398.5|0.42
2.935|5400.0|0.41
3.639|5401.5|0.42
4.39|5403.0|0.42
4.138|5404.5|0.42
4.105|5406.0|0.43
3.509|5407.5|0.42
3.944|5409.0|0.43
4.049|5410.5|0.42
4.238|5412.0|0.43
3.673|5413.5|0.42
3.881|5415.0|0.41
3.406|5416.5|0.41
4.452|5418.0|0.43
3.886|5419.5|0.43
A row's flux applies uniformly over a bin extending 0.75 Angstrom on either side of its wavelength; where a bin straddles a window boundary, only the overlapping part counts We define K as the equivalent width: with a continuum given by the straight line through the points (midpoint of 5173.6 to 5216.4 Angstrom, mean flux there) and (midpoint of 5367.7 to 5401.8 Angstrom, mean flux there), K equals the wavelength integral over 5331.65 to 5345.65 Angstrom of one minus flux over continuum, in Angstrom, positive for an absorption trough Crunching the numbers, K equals 0.6 Angstrom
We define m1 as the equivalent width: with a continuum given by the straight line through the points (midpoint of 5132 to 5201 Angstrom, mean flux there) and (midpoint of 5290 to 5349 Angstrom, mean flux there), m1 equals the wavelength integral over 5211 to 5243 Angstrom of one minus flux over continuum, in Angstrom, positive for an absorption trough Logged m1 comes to -1.59 Angstrom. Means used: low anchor 3.97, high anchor 3.95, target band 4.16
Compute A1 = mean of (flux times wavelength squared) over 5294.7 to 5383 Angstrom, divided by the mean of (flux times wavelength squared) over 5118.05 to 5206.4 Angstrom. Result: 1.06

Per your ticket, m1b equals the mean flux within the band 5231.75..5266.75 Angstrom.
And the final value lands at 4.05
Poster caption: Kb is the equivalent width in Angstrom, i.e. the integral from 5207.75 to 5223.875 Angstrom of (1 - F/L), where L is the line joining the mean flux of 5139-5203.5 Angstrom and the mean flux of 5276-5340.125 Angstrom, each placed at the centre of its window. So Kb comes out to -1.2 Angstrom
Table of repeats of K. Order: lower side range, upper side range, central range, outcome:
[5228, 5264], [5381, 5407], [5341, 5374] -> 0.4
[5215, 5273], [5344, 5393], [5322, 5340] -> 1.1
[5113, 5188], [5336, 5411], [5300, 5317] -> 0.2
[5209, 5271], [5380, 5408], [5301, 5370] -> 1.7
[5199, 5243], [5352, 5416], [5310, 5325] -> -0.5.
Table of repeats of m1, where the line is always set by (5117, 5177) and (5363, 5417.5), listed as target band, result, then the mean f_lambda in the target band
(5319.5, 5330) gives 0.3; 3.89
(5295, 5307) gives 0.4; 3.88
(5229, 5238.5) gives 0.5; 3.85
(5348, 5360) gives 0.1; 3.97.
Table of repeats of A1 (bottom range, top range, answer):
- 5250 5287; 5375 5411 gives 1.06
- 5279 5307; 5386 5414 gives 1.06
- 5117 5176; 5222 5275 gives 1.02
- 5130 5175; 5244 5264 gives 1.04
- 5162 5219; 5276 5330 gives 1.06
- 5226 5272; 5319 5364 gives 1.02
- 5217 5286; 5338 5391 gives 1.05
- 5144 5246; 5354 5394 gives 1.09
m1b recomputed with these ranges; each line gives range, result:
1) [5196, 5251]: 4.08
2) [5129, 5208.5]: 3.98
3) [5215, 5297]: 4.04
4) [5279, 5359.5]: 3.95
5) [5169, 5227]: 3.94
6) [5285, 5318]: 3.97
